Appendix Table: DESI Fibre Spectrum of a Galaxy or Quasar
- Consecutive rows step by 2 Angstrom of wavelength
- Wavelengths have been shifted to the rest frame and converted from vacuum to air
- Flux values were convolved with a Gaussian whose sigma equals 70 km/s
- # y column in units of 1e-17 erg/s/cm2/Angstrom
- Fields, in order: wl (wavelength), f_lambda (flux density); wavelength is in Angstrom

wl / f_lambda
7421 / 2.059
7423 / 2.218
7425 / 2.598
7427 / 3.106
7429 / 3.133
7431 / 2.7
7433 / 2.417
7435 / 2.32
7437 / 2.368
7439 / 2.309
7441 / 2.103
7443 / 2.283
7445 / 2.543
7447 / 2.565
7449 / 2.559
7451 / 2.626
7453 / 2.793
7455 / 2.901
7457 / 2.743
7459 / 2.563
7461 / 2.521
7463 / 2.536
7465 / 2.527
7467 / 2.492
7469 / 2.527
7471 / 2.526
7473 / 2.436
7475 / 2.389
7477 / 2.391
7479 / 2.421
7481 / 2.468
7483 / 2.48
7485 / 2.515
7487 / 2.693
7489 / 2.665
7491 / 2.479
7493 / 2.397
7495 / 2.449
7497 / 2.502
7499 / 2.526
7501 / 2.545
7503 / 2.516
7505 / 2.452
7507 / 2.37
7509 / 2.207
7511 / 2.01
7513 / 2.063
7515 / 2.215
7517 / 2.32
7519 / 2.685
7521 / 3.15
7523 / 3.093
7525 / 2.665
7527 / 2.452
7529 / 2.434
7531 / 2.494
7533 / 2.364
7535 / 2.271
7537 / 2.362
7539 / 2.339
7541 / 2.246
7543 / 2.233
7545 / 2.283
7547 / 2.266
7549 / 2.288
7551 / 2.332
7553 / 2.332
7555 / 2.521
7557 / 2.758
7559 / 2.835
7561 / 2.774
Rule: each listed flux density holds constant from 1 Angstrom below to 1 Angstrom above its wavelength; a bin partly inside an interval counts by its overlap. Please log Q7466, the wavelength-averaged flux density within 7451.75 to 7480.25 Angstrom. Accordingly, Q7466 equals 2.55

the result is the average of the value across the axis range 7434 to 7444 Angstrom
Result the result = 2.28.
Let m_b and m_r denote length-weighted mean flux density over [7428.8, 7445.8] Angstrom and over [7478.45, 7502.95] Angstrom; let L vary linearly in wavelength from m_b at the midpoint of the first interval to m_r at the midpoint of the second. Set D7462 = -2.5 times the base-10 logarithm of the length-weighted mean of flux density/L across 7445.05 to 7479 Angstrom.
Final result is -0.04 mag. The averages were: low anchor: 2.43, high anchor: 2.51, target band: 2.56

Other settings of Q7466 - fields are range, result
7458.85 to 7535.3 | 2.48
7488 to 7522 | 2.44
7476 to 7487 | 2.48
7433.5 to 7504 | 2.5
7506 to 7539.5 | 2.44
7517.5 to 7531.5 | 2.7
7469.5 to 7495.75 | 2.49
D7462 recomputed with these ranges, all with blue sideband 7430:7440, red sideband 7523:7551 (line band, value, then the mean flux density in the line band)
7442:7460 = -0.087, 2.62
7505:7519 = 0.068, 2.25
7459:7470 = -0.049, 2.52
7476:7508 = -0.040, 2.49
